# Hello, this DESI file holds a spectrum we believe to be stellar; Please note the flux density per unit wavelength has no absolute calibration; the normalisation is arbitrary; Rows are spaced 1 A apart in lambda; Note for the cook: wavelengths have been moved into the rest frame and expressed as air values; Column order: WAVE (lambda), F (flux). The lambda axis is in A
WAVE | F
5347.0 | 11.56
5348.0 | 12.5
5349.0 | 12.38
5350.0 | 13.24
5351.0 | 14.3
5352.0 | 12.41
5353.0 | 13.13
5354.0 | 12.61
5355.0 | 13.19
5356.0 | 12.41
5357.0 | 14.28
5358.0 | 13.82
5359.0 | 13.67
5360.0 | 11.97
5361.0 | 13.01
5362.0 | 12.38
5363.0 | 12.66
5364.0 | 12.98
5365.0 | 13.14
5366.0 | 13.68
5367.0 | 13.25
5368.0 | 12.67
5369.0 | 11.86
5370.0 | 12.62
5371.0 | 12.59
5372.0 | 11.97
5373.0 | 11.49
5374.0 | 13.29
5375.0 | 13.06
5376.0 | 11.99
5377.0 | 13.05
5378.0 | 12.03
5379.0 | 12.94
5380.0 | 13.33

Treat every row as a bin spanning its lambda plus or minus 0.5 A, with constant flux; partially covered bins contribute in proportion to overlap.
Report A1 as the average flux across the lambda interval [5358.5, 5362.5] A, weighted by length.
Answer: 12.8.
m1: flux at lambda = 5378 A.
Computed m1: 12.03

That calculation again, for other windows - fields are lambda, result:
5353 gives 13.13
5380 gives 13.33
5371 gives 12.59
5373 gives 11.49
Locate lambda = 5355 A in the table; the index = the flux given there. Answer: 13.19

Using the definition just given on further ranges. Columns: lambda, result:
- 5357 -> 14.28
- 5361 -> 13.01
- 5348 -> 12.5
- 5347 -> 11.56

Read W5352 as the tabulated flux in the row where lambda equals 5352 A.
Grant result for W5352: 12.41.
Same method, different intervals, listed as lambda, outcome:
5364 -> 12.98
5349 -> 12.38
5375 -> 13.06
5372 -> 11.97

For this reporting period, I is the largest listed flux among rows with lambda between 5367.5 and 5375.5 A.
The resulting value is 13.29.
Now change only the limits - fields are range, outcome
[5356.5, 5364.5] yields 14.28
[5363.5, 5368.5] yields 13.68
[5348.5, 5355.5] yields 14.3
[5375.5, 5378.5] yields 13.05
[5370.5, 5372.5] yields 12.59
